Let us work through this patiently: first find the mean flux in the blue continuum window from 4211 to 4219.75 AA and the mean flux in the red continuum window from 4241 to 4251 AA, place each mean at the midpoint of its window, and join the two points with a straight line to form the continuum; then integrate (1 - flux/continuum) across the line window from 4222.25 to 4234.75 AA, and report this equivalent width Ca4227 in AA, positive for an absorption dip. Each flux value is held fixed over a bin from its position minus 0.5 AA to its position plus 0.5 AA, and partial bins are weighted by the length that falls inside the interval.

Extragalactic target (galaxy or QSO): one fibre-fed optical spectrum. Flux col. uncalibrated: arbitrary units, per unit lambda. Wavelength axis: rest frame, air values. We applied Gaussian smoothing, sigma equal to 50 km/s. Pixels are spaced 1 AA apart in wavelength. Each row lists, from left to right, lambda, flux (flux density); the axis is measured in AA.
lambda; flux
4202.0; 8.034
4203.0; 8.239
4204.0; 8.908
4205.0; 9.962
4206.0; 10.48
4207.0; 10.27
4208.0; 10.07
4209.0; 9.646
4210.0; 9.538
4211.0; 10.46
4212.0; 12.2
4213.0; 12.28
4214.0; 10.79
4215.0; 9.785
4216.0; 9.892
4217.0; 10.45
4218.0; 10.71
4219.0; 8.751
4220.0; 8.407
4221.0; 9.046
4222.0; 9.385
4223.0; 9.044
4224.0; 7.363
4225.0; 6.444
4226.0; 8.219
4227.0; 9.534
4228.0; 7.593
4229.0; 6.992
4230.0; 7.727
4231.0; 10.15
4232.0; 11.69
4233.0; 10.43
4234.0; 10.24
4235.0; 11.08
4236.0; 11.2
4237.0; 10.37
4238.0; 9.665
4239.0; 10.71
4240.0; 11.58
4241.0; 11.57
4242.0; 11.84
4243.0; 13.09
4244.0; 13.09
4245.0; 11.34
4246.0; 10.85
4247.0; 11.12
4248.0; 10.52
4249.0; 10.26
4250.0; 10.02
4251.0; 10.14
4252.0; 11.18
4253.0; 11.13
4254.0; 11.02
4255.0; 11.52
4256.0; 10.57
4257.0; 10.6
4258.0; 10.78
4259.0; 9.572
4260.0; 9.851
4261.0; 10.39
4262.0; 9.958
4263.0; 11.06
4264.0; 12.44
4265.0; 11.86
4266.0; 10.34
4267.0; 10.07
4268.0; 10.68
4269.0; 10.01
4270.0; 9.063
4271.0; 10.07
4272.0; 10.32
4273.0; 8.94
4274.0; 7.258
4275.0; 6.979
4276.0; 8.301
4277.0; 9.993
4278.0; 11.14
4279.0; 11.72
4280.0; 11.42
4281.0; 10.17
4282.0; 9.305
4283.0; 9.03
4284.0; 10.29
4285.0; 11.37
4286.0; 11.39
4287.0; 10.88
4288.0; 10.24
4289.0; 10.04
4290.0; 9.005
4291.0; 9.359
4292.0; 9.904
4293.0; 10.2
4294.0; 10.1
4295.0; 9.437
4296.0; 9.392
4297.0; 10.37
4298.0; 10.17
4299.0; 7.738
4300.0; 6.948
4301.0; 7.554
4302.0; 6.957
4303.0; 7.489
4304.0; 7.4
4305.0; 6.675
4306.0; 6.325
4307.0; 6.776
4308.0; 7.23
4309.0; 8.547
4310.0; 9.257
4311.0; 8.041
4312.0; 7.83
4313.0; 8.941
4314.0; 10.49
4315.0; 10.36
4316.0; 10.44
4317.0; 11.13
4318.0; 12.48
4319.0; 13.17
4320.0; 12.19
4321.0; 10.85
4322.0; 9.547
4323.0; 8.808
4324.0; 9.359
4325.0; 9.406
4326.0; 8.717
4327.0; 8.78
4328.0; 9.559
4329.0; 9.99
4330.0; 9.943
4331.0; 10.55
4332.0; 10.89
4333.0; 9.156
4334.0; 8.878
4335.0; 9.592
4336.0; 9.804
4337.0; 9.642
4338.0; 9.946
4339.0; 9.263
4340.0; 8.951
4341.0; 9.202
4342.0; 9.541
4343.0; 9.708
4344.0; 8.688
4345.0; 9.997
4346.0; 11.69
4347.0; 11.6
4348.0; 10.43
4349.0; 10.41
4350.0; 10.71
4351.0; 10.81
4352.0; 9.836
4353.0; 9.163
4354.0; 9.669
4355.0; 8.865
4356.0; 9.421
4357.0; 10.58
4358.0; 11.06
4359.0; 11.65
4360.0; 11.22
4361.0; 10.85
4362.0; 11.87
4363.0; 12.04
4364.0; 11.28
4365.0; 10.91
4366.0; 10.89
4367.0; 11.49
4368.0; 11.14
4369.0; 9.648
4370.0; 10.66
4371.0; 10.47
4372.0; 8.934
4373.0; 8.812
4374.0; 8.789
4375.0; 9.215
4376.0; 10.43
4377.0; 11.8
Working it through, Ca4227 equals 2.3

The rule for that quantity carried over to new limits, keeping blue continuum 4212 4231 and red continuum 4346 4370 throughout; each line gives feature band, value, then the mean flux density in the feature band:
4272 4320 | 3.0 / 9.36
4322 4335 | 1.1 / 9.51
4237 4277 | -4.1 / 10.5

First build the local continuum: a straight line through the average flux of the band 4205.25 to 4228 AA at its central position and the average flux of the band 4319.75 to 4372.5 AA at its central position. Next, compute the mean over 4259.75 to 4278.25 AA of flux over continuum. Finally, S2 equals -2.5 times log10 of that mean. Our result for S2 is -0.01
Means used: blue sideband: 9.63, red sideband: 10.1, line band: 9.92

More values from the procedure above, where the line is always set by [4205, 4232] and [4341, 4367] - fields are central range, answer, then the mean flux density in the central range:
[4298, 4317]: 0.23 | 8.19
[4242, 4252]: -0.16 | 11.2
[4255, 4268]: -0.09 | 10.7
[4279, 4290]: -0.05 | 10.4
